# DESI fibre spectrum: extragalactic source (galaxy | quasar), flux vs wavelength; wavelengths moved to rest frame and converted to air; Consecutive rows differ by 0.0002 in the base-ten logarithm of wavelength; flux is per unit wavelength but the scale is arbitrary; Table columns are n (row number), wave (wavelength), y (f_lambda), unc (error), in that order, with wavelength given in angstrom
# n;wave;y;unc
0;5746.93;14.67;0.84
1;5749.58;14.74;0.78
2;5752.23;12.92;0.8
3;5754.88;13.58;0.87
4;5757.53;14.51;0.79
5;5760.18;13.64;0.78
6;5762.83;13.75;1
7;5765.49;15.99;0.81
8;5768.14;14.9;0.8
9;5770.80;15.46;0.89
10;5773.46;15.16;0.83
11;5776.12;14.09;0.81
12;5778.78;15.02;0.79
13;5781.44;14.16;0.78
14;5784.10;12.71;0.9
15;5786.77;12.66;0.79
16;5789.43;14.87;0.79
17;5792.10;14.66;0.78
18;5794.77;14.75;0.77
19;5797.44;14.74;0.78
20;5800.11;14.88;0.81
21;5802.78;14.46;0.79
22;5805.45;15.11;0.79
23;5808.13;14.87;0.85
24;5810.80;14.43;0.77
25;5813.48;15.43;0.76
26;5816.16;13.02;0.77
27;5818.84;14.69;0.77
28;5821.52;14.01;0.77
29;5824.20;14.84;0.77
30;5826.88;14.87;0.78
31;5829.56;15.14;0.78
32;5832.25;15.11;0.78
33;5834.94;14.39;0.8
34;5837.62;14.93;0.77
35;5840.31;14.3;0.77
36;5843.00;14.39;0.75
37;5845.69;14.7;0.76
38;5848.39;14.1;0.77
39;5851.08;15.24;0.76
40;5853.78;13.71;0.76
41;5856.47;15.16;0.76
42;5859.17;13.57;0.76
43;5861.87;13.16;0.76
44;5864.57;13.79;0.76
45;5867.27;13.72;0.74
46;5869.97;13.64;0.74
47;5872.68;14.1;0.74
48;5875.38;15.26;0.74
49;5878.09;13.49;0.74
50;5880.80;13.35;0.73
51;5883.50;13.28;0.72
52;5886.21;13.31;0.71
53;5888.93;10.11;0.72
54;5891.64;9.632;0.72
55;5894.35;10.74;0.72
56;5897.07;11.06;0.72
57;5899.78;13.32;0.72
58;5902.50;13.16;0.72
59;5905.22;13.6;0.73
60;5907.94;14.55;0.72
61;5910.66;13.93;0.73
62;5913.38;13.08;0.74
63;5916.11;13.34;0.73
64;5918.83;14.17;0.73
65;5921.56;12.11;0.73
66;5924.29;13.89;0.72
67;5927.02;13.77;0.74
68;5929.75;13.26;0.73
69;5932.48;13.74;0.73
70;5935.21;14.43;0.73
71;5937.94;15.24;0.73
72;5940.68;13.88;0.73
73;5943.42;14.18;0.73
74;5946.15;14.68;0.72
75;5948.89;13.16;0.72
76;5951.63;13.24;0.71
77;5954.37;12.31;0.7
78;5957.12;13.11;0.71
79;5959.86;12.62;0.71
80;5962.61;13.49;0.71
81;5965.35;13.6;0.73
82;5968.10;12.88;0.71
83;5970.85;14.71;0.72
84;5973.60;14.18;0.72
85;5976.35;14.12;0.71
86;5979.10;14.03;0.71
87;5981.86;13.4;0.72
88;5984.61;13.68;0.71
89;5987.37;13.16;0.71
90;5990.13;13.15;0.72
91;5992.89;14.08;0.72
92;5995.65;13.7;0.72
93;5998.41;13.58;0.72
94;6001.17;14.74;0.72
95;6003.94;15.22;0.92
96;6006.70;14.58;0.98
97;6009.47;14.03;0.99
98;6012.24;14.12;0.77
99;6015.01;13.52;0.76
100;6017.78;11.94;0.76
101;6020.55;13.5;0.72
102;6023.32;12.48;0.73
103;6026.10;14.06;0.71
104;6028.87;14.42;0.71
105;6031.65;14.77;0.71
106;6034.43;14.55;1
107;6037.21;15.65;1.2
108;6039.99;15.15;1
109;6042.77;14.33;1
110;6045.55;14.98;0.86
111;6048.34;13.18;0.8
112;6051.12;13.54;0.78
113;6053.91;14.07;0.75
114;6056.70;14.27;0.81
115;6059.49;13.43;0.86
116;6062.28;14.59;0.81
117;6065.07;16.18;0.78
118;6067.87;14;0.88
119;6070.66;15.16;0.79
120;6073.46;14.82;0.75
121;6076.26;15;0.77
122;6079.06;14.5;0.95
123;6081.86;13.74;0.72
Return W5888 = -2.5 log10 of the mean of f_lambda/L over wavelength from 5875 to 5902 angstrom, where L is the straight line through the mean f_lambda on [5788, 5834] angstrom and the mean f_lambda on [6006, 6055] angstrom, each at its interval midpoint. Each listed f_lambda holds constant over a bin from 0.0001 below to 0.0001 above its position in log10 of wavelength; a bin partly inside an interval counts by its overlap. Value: 0.18 mag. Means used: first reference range 14.7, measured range 12.3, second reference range 14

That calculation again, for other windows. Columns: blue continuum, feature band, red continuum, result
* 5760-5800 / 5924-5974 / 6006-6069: 0.04 mag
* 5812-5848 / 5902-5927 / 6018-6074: 0.07 mag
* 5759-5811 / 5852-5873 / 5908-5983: 0.02 mag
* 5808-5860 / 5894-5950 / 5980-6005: 0.05 mag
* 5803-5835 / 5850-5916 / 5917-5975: 0.07 mag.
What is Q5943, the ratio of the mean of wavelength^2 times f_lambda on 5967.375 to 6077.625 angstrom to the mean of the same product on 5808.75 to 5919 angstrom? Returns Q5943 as 1.1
